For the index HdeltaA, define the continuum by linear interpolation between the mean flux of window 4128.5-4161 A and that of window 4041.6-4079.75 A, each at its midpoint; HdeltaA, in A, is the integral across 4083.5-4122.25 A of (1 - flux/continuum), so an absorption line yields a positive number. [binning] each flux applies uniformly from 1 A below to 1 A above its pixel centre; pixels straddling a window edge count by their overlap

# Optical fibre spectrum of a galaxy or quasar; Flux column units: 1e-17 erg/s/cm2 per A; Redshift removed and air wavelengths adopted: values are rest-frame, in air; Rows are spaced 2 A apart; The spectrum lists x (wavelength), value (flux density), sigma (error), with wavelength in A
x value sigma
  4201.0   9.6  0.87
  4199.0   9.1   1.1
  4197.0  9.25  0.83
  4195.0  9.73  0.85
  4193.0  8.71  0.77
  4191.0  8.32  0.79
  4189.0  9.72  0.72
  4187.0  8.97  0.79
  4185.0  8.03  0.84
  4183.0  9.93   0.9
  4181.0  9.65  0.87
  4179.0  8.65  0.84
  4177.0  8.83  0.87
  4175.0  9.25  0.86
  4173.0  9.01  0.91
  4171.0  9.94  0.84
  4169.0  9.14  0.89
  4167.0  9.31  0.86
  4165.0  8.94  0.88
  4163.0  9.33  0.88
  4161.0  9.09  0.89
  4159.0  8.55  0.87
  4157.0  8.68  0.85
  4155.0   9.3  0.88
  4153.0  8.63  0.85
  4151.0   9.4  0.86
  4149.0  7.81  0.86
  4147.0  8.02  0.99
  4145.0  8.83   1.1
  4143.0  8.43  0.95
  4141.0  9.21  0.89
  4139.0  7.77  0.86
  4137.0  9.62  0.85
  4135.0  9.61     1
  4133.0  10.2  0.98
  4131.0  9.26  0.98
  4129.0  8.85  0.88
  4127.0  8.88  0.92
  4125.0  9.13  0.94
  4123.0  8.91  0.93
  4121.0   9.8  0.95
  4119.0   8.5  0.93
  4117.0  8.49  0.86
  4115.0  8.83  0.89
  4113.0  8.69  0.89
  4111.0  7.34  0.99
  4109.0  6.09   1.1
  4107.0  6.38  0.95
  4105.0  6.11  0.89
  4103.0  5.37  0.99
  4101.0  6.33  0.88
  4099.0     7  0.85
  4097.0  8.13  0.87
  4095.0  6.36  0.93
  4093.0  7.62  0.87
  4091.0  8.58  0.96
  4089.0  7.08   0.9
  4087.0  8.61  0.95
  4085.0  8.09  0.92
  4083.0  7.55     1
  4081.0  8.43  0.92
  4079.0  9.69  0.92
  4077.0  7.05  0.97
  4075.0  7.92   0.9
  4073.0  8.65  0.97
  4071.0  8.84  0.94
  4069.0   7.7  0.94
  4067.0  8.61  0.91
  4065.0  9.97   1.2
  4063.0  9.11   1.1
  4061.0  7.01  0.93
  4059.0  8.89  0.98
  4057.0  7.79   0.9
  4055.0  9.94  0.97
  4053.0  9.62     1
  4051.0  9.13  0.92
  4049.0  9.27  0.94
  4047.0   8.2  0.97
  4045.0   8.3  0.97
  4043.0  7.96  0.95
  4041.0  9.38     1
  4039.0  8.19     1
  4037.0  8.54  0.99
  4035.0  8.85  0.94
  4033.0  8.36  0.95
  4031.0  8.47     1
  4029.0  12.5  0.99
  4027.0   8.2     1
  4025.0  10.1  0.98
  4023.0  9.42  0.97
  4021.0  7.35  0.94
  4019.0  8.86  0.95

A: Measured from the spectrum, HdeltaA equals 5.3 A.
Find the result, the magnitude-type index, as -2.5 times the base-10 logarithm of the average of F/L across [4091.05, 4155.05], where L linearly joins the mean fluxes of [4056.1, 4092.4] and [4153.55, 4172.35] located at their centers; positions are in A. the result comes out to 0.07 mag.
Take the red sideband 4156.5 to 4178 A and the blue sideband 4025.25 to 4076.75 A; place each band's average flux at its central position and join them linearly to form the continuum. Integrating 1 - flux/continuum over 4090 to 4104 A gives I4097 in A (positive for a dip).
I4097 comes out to 2.9 A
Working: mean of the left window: 8.77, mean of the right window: 9.11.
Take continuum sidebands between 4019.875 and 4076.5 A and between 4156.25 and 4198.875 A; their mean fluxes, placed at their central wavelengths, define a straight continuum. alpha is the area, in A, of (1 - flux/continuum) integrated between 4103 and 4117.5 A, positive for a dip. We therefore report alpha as 2.7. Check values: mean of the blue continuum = 8.78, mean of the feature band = 7.24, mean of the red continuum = 9.1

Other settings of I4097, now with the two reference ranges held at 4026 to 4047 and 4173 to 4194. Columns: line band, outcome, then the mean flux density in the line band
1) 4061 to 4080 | 0.7 A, 8.53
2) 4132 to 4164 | 0.2 A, 8.91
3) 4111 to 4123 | 0.3 A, 8.74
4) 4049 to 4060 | -0.3 A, 9.09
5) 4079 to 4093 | 1.2 A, 8.14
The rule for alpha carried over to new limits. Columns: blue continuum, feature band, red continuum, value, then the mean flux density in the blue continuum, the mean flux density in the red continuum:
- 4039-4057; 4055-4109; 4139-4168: 6.3 A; 8.87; 8.79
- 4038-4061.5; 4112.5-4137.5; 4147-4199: -0.7 A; 8.67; 9.03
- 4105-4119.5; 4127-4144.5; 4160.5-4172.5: -1.6 A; 7.62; 9.29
